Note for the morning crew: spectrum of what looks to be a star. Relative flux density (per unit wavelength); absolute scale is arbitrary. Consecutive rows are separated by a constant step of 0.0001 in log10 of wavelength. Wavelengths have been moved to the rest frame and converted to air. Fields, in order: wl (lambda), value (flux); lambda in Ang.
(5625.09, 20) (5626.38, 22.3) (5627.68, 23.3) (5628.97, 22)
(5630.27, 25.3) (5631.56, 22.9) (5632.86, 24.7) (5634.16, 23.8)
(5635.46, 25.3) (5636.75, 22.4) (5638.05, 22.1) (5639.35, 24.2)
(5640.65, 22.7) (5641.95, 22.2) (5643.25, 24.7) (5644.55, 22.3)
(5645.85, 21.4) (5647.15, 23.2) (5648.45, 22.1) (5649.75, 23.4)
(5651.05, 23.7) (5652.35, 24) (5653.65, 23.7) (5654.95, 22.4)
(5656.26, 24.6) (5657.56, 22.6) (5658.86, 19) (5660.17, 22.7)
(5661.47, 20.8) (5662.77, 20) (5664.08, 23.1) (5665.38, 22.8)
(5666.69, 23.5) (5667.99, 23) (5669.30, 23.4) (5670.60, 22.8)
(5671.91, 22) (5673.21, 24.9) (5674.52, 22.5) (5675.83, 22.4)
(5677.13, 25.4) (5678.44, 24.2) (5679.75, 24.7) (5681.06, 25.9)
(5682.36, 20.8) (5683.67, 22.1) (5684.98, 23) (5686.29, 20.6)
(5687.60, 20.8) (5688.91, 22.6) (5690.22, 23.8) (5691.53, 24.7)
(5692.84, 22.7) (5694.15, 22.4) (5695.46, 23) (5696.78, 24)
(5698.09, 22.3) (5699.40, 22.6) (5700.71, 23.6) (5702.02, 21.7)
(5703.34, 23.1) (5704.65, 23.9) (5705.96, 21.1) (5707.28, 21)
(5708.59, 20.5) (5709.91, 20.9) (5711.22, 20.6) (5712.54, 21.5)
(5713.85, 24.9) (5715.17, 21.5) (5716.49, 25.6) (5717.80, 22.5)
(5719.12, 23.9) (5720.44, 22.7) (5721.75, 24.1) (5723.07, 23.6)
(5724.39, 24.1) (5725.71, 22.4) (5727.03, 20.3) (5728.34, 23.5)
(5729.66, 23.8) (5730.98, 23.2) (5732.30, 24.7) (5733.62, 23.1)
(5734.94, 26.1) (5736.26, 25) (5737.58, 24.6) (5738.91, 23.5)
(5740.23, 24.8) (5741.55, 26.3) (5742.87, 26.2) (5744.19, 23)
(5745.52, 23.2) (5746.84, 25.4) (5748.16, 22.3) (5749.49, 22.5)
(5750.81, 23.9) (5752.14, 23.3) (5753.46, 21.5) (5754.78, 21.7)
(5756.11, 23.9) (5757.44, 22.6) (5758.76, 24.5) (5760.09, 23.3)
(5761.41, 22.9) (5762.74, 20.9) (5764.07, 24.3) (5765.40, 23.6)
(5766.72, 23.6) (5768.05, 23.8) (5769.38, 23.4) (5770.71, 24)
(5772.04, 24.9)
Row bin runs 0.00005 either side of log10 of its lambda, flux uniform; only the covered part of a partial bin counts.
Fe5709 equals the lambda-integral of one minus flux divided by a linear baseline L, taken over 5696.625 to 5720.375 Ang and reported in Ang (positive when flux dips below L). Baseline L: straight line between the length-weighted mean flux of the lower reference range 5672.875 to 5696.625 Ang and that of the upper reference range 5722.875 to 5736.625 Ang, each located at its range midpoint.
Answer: 0.9 Ang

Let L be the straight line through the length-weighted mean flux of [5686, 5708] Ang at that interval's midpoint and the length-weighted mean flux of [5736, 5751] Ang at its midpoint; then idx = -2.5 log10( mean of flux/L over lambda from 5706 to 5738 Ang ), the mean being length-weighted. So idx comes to 0.02 mag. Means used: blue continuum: 22.6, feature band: 23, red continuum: 24.2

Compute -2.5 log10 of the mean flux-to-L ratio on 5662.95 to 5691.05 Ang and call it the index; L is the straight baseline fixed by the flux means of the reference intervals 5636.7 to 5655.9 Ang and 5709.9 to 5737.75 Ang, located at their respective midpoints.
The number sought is 0.01 mag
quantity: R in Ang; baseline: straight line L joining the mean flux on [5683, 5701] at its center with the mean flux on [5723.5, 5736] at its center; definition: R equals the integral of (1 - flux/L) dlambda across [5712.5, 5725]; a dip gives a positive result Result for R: -0.1 Ang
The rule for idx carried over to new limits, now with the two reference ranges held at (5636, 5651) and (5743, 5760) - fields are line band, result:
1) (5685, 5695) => 0.022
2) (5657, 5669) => 0.046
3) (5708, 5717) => 0.046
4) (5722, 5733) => -0.004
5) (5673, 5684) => -0.031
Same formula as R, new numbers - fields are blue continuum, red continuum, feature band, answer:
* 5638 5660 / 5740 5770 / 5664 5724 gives 0.62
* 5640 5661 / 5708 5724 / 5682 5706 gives 0.12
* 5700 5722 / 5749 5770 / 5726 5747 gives -1.18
